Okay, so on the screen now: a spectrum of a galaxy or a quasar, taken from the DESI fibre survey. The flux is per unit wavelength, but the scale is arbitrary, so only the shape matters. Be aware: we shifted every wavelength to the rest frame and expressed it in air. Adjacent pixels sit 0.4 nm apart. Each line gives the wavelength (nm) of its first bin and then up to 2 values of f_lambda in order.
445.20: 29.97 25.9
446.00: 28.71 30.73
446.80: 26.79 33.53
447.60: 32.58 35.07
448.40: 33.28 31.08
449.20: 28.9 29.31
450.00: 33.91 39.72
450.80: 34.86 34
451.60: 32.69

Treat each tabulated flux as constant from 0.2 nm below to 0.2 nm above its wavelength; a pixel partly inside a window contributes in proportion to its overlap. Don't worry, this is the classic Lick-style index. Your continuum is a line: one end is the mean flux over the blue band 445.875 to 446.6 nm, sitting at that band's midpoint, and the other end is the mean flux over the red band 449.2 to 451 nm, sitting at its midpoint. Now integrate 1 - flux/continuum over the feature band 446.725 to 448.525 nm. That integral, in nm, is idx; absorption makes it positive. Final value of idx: -0.08 nm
